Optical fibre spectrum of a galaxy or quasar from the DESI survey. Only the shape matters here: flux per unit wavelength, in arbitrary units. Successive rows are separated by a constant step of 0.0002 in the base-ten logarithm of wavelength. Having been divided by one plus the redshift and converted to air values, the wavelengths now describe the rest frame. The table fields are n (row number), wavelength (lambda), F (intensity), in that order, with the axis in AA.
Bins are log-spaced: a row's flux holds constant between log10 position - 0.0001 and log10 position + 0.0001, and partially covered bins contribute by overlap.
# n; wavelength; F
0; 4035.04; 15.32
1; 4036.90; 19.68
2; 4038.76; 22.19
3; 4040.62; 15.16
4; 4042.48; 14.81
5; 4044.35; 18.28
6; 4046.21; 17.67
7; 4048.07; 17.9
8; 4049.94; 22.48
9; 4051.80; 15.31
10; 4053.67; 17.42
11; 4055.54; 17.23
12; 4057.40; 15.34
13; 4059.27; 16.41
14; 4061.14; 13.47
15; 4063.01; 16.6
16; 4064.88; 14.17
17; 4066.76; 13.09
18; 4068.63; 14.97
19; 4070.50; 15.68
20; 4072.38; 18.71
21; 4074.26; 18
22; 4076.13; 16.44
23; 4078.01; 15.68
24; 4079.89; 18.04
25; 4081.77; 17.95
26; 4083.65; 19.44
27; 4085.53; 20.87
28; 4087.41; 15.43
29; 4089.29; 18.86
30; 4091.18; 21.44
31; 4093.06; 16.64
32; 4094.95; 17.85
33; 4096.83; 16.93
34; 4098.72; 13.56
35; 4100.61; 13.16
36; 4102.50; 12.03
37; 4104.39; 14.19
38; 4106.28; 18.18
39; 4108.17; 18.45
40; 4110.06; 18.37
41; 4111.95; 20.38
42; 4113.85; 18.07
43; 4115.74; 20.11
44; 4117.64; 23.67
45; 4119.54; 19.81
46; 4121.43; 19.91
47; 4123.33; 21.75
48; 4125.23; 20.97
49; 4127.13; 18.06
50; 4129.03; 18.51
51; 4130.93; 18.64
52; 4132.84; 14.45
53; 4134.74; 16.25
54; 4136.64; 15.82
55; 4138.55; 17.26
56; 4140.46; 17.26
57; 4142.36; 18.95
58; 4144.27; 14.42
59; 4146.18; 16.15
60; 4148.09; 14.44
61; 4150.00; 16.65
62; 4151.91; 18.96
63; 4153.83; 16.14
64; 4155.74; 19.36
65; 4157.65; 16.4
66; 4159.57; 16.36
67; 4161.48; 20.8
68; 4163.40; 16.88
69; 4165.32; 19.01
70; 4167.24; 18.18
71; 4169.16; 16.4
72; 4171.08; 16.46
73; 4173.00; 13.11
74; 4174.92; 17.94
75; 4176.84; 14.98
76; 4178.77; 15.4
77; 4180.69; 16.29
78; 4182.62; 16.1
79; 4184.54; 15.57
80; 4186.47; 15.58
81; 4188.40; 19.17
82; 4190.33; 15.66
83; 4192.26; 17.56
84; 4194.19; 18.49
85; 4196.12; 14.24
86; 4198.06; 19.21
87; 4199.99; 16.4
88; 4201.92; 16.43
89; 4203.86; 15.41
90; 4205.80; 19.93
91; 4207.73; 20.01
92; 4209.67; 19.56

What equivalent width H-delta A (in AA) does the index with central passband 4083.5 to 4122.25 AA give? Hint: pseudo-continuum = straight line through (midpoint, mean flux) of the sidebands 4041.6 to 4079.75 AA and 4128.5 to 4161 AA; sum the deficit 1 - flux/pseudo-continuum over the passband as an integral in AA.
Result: -2.89 AA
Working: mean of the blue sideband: 16.5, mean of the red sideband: 16.9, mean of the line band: 17.9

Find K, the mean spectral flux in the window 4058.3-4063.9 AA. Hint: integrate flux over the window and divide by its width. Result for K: 15.5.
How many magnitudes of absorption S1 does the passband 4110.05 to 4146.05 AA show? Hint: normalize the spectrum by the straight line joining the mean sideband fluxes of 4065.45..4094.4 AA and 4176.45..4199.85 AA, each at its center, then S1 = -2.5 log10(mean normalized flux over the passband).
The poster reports -0.091 mag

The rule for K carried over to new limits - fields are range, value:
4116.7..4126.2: 21.2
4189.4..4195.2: 17.2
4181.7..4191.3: 16.4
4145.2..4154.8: 16.5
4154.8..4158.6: 17.9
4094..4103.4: 14.7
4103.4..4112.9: 17.9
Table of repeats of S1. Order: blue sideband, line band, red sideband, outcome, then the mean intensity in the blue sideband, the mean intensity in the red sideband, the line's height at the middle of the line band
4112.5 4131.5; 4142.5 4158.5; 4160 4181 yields 0.09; 20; 16.9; 18.2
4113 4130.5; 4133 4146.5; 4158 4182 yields 0.14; 20.1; 16.8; 18.8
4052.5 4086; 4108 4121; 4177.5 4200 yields -0.20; 16.6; 16.6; 16.6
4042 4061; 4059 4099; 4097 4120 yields 0.03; 17.2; 17.4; 17.3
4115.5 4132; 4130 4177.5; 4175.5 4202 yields 0.10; 20.1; 16.5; 18.5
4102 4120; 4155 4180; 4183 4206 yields 0.02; 18.4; 16.8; 17.4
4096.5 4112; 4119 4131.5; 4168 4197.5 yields -0.23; 15.9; 16.3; 16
